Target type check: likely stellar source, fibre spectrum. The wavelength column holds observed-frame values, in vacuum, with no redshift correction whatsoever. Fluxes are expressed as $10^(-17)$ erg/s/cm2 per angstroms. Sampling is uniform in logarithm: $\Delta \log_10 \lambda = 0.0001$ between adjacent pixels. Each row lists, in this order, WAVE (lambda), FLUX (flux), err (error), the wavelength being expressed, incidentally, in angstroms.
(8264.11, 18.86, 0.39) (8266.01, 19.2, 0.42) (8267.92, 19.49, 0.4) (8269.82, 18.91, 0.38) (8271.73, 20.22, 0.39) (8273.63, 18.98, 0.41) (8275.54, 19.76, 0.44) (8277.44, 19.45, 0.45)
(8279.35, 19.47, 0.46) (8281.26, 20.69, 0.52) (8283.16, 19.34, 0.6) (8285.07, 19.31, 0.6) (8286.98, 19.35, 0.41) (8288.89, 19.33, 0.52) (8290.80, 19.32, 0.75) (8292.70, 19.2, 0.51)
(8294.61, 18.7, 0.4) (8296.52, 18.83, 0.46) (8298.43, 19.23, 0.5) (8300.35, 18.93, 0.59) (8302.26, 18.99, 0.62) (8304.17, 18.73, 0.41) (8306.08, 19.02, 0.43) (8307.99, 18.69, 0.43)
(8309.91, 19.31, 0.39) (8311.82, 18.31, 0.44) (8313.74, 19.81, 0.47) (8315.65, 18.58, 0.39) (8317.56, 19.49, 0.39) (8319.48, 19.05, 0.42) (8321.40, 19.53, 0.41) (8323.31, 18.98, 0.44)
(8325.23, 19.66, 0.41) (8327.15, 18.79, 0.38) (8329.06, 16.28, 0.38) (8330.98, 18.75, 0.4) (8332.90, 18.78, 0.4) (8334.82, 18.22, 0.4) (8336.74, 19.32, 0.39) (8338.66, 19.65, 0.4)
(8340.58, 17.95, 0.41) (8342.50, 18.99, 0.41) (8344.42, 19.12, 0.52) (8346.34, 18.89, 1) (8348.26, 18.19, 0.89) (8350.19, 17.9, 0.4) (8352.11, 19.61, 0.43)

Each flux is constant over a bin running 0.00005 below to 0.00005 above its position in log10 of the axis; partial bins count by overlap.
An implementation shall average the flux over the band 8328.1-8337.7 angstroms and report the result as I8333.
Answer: 18.3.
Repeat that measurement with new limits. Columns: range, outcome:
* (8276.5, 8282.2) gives 19.8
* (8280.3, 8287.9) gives 19.7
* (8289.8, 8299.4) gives 19.1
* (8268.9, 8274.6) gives 19.4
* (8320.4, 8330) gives 18.7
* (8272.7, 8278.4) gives 19.4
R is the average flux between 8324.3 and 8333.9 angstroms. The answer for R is 18.4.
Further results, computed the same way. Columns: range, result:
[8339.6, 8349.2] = 18.6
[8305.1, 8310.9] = 19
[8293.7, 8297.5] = 18.8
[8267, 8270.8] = 19.2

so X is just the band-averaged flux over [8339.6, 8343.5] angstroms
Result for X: 18.5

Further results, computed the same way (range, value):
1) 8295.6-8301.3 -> 19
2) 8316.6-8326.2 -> 19.3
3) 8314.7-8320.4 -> 19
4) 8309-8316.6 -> 19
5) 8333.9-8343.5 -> 18.8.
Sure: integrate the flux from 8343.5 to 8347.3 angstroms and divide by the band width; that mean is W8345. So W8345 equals 19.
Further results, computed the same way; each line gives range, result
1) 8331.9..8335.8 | 18.5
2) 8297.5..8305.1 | 19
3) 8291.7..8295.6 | 19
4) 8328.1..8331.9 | 17.5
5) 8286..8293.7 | 19.3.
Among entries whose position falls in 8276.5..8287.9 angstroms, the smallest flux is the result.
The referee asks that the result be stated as 19.31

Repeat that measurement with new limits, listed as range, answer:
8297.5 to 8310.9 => 18.69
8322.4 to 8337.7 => 16.28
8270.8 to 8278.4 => 18.98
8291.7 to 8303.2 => 18.7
